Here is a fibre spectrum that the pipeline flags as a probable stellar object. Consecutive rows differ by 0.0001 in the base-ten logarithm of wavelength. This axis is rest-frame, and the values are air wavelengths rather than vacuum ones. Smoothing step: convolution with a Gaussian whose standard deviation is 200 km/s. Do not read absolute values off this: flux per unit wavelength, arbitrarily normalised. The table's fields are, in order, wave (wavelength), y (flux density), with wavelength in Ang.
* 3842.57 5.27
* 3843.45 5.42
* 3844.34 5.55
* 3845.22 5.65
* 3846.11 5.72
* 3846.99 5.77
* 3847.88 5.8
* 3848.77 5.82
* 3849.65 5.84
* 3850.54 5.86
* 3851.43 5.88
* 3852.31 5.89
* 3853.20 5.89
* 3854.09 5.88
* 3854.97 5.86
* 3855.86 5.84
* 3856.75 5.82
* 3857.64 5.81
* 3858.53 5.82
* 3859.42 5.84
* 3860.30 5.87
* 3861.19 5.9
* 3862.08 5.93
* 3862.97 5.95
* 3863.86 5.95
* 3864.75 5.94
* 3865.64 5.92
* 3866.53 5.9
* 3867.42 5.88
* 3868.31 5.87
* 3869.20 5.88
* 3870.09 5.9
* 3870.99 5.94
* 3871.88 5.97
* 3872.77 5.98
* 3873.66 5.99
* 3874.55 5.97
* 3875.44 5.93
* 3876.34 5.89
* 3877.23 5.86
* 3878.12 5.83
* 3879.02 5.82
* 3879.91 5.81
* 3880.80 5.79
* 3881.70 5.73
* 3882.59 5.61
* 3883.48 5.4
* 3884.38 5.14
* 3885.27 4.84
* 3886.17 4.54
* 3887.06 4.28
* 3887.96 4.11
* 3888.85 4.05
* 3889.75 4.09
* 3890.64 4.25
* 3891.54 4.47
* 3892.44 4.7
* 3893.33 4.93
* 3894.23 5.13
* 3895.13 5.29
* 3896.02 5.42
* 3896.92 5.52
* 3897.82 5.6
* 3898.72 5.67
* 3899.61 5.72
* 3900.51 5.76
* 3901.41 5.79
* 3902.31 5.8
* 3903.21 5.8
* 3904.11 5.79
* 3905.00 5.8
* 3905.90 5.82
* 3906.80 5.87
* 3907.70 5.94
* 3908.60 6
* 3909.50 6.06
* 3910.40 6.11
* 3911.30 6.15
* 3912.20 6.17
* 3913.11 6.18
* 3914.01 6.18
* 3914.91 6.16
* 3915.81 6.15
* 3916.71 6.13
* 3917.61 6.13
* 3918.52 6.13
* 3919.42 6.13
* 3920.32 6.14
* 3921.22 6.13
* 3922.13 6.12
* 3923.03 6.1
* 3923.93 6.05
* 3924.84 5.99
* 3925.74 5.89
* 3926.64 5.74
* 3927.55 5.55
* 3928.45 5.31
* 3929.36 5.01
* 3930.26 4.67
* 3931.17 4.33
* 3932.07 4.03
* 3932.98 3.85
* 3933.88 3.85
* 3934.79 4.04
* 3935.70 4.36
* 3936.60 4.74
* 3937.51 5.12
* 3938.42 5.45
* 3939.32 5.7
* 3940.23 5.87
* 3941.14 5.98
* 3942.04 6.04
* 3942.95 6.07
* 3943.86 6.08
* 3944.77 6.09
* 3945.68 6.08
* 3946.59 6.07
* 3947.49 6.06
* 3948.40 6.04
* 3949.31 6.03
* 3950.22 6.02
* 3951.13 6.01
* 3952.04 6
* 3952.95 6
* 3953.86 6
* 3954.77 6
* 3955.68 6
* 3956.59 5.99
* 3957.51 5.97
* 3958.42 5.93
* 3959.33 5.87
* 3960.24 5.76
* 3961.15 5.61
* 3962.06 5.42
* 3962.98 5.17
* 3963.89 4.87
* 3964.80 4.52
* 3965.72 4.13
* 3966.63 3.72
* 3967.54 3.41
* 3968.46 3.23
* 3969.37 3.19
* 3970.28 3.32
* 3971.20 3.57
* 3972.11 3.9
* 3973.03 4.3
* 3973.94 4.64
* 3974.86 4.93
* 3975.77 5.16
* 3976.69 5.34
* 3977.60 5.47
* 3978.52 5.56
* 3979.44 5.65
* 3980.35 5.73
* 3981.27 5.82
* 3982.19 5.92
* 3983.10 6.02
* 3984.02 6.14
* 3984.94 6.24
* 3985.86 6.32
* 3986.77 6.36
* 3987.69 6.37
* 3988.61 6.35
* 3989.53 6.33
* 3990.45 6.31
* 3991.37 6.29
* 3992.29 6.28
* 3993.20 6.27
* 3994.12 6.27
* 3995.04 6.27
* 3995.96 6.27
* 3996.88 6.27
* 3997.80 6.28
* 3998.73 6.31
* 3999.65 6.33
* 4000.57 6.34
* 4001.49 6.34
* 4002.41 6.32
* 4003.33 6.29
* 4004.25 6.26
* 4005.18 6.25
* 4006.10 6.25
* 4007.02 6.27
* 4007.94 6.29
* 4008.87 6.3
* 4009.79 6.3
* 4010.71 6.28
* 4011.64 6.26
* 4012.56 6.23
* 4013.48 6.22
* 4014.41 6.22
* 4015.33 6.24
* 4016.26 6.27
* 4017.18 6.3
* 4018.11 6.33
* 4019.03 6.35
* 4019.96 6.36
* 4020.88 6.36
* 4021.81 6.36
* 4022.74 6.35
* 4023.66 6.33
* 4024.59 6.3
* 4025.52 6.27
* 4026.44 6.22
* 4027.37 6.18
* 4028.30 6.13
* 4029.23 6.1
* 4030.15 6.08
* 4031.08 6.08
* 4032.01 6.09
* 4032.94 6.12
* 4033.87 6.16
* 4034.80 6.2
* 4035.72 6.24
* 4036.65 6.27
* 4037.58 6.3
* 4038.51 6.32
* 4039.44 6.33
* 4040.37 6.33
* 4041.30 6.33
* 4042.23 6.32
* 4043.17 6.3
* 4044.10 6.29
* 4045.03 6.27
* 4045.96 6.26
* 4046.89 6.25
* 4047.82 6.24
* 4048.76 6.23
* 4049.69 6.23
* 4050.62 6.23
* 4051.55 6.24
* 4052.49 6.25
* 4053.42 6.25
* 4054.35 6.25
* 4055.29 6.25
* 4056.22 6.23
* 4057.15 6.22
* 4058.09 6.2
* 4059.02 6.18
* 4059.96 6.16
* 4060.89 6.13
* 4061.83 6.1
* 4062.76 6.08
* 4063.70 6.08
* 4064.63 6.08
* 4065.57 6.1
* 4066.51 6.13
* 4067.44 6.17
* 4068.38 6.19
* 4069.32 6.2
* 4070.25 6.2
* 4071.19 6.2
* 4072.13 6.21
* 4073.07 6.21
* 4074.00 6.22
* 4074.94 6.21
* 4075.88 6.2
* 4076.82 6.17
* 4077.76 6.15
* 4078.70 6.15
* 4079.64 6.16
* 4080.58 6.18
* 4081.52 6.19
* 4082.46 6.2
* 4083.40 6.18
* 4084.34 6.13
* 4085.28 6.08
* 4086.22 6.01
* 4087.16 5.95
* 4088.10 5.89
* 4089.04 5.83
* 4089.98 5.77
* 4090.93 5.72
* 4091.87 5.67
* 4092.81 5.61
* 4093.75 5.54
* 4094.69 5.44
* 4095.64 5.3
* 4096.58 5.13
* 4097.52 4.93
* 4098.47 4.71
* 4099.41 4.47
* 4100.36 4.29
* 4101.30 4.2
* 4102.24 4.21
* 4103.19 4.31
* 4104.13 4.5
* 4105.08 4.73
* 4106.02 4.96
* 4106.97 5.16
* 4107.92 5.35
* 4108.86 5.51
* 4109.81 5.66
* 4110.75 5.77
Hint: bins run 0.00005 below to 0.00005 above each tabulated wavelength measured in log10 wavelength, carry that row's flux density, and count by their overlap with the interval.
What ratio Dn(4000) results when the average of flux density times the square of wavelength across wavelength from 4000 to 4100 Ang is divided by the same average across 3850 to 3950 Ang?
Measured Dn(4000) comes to 1.2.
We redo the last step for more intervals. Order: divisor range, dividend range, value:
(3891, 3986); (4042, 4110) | 1.14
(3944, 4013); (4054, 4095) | 1.12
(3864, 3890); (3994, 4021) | 1.22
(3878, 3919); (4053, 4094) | 1.21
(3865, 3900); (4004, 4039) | 1.24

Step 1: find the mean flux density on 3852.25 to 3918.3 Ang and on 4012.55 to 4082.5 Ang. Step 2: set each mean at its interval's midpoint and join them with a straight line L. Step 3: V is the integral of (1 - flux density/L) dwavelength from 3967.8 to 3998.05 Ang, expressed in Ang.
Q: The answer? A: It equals 2.5 Ang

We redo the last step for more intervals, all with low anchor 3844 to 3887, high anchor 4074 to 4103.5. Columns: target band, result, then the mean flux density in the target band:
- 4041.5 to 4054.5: -1.5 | 6.26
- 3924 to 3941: 2.1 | 5.01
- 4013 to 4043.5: -3.3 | 6.25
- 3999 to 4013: -1.6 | 6.29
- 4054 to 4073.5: -1.9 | 6.17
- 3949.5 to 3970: 1.7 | 5.21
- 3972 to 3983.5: 0.8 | 5.3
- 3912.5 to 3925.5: -0.9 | 6.12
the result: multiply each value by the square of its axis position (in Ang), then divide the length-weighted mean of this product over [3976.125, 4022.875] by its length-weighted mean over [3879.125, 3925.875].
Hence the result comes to 1.16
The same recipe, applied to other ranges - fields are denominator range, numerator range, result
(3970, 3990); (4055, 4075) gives 1.18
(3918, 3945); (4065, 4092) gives 1.21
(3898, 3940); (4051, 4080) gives 1.19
